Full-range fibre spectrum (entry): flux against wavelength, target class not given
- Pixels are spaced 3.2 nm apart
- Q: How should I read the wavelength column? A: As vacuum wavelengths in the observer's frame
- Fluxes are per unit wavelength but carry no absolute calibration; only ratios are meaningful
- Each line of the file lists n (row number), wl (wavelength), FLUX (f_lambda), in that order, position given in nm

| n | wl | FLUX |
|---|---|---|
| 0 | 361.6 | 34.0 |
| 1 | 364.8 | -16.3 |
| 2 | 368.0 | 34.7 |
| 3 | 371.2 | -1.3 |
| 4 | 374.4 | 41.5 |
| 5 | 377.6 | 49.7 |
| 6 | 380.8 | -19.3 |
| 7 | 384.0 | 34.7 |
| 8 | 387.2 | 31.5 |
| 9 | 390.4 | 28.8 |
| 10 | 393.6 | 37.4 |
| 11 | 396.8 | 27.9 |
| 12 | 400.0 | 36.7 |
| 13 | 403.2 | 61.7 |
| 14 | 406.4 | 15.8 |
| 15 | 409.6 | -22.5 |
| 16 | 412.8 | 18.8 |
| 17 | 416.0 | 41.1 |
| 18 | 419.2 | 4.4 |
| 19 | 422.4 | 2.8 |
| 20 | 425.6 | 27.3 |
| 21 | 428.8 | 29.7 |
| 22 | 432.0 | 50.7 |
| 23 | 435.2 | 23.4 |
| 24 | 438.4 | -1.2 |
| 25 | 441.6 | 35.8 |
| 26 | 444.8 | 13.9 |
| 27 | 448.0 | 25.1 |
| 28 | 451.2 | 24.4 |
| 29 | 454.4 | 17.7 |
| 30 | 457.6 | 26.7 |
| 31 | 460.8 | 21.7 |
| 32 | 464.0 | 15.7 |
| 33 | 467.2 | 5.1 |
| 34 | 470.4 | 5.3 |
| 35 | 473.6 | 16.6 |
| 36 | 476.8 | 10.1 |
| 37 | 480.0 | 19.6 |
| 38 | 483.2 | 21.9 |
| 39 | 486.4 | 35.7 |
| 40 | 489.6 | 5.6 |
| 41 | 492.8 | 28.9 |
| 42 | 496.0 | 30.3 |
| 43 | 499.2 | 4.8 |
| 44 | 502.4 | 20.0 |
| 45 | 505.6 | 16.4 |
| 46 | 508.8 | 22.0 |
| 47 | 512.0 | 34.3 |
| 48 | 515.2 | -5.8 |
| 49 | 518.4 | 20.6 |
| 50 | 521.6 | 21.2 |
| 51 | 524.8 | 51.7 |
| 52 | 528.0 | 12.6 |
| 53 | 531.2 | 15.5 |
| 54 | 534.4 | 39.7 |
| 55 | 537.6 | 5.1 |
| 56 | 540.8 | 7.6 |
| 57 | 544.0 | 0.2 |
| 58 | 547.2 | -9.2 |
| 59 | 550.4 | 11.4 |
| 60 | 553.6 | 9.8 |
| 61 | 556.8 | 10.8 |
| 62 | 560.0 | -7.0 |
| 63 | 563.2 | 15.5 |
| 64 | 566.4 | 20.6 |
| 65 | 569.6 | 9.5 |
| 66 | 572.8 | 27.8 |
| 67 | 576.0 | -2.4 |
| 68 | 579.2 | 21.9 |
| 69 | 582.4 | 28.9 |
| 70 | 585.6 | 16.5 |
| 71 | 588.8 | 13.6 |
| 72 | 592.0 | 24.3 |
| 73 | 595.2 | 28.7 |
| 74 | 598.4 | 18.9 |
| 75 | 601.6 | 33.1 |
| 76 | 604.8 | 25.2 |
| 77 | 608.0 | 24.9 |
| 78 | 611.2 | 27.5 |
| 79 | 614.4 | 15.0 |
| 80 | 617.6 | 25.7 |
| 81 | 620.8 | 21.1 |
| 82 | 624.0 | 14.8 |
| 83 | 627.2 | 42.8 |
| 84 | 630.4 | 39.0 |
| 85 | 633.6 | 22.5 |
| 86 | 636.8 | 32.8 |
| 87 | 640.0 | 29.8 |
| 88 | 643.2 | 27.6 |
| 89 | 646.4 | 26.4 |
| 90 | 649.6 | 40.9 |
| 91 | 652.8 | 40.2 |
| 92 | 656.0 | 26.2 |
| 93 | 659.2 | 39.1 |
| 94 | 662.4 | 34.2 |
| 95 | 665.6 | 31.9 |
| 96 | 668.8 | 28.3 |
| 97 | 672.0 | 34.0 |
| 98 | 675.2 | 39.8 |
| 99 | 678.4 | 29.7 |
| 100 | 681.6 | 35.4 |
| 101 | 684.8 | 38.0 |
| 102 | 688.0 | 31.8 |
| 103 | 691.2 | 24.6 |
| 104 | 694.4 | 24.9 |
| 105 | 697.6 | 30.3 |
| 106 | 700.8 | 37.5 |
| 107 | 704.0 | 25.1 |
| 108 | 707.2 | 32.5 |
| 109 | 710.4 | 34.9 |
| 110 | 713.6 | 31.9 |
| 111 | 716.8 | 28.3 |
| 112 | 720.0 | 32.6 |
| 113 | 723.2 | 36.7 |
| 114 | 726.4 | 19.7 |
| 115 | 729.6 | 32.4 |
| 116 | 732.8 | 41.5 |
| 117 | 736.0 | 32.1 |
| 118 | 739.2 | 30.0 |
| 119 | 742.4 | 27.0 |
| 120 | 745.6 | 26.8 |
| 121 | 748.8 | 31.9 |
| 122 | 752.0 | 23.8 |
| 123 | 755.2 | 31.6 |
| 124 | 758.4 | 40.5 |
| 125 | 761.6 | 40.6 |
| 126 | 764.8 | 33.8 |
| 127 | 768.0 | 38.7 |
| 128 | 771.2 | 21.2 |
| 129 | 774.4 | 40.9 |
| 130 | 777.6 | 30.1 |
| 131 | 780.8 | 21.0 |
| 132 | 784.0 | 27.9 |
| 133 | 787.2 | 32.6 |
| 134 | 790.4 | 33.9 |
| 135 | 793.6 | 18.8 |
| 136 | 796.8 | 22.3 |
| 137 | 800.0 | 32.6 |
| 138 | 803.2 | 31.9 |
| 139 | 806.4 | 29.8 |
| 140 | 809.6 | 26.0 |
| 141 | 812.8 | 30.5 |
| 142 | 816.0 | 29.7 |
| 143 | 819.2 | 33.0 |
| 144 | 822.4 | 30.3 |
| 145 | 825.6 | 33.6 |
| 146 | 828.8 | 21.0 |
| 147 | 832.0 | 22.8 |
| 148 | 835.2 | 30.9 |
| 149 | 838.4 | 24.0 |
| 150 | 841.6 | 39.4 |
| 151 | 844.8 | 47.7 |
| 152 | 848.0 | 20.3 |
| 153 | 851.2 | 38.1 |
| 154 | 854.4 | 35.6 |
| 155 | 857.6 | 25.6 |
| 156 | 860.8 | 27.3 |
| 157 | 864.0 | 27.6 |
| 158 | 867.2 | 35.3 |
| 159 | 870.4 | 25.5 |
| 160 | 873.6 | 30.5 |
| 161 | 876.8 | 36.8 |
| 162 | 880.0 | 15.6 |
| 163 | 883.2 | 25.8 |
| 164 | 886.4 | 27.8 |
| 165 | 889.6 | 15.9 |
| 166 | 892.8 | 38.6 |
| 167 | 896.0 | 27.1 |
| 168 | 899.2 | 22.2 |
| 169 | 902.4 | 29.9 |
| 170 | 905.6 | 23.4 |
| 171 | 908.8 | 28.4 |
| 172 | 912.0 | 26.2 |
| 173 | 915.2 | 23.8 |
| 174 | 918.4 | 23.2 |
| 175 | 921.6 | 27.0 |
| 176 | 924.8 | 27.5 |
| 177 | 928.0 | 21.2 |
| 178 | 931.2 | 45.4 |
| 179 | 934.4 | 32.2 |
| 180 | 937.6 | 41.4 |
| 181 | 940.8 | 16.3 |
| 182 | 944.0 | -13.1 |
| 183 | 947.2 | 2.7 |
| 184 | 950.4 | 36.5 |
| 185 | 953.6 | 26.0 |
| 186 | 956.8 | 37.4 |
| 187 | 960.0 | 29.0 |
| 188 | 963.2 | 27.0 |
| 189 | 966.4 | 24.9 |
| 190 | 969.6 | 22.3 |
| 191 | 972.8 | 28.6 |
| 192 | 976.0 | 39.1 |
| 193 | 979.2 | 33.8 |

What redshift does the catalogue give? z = 0.686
